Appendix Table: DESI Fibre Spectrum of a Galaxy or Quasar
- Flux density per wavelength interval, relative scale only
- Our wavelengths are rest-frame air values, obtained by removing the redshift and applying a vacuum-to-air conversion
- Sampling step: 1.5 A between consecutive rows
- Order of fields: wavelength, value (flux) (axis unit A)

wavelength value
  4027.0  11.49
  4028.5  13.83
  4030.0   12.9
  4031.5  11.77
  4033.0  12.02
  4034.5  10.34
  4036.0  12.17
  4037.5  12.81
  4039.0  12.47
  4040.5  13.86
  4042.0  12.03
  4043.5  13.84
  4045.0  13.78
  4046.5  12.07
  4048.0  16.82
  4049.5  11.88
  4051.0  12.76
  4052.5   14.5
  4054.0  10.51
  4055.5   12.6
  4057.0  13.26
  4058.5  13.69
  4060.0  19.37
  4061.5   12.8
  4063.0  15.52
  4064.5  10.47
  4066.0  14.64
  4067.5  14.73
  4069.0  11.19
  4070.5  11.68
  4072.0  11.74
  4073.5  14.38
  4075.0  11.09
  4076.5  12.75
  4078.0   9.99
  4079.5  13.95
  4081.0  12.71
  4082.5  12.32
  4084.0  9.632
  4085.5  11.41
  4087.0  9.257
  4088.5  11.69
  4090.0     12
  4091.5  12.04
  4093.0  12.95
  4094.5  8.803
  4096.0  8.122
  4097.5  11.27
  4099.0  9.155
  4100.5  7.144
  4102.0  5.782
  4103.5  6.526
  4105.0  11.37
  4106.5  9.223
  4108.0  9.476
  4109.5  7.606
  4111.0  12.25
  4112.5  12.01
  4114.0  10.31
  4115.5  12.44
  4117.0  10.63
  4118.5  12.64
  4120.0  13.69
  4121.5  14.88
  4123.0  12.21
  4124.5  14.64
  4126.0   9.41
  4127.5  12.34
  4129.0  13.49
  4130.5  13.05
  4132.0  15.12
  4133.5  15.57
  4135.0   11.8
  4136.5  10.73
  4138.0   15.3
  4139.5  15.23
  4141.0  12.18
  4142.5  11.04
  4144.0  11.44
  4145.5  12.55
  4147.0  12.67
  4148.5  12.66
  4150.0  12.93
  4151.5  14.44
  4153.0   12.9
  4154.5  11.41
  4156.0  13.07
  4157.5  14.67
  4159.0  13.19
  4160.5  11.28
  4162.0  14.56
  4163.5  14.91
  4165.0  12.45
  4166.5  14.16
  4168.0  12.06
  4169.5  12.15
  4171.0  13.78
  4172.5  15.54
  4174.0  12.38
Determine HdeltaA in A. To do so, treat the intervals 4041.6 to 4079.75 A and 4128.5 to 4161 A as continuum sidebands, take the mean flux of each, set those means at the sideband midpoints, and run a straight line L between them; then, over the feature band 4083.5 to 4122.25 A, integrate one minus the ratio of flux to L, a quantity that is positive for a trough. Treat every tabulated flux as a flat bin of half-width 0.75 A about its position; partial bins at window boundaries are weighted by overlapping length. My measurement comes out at 7.7 A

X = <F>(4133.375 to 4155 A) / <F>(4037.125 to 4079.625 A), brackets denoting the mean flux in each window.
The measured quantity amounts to 1.0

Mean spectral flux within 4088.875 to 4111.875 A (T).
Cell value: 9.63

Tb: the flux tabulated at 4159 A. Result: 13.19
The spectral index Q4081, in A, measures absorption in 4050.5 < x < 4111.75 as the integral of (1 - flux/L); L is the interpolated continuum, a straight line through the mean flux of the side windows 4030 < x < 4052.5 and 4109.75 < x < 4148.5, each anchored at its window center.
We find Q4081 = 5.90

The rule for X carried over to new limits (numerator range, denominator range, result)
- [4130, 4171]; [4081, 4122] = 1.24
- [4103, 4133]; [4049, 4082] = 0.90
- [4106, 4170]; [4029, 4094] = 1.00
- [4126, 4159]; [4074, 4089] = 1.13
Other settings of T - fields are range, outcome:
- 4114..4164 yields 13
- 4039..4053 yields 13.4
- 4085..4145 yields 11.4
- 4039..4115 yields 11.8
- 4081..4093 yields 11.4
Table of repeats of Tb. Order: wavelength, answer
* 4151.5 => 14.44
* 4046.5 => 12.07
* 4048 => 16.82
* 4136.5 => 10.73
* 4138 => 15.3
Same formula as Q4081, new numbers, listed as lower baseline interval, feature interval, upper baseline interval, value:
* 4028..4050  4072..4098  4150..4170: 3.1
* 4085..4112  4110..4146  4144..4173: -3.9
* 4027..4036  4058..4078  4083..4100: -3.7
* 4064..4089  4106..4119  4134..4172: 1.8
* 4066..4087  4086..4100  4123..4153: 2.0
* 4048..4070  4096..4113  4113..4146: 5.0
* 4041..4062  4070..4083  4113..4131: 0.9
